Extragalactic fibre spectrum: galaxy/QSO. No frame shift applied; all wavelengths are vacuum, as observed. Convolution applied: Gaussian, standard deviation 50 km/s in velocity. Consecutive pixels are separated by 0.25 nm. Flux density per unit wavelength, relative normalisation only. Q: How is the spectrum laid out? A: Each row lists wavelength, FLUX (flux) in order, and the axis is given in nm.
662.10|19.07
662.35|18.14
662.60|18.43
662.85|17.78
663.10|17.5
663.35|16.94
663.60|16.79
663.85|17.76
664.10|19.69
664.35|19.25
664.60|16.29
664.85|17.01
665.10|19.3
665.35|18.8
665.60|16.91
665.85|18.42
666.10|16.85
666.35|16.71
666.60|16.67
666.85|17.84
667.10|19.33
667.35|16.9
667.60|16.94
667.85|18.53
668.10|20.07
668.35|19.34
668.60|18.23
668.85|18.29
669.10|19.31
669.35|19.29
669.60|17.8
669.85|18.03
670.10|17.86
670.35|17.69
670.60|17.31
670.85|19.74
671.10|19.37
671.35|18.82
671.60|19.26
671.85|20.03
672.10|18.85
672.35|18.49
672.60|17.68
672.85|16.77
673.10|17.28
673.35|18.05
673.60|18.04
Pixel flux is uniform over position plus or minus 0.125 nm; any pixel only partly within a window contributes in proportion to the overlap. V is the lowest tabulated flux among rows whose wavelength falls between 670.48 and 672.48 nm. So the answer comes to 17.31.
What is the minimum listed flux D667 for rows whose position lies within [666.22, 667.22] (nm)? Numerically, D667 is 16.67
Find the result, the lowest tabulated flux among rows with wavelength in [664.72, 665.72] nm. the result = 16.91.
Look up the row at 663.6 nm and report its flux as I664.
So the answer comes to 16.79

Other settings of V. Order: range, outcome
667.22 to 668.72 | 16.9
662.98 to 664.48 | 16.79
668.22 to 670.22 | 17.8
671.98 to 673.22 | 16.77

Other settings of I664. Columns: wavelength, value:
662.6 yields 18.43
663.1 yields 17.5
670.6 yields 17.31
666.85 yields 17.84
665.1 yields 19.3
